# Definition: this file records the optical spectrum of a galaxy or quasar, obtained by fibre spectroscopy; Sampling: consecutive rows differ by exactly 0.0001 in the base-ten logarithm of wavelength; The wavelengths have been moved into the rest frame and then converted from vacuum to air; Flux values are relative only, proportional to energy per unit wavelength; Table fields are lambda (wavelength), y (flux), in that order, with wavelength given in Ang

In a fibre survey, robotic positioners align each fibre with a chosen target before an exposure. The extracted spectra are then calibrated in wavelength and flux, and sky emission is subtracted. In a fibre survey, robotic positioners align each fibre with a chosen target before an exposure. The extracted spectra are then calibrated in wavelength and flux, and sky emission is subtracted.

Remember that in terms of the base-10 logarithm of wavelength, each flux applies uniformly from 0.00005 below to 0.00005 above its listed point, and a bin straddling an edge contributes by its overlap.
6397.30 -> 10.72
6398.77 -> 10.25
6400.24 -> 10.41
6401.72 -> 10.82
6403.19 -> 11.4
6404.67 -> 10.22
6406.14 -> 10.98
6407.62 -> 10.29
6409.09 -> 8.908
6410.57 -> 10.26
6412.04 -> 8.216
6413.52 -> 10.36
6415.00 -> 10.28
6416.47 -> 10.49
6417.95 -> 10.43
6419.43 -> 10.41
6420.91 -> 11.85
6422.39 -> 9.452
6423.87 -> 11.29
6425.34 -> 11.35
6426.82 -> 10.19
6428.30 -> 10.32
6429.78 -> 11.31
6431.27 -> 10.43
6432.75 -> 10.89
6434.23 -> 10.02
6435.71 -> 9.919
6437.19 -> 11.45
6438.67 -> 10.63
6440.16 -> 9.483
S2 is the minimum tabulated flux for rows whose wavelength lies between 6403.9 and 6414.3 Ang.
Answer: 8.216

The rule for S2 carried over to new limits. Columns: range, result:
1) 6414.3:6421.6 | 10.28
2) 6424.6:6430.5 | 10.19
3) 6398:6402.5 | 10.25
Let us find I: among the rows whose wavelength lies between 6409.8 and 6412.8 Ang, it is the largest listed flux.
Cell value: 10.26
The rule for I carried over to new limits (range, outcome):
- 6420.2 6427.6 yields 11.85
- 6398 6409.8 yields 11.4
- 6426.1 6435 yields 11.31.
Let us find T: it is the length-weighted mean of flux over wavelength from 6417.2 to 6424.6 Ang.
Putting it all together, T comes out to 10.7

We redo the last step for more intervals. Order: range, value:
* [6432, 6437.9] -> 10.6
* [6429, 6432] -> 10.8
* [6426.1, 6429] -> 10.3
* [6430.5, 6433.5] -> 10.6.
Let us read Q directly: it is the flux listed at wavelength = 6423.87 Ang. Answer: 11.29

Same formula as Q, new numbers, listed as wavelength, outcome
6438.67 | 10.63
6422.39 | 9.452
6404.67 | 10.22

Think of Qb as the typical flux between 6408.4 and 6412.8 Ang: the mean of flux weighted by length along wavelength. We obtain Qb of 9.13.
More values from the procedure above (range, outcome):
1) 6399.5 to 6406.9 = 10.8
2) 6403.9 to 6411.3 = 10.1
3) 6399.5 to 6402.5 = 10.6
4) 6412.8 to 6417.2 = 10.4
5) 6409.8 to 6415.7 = 9.76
